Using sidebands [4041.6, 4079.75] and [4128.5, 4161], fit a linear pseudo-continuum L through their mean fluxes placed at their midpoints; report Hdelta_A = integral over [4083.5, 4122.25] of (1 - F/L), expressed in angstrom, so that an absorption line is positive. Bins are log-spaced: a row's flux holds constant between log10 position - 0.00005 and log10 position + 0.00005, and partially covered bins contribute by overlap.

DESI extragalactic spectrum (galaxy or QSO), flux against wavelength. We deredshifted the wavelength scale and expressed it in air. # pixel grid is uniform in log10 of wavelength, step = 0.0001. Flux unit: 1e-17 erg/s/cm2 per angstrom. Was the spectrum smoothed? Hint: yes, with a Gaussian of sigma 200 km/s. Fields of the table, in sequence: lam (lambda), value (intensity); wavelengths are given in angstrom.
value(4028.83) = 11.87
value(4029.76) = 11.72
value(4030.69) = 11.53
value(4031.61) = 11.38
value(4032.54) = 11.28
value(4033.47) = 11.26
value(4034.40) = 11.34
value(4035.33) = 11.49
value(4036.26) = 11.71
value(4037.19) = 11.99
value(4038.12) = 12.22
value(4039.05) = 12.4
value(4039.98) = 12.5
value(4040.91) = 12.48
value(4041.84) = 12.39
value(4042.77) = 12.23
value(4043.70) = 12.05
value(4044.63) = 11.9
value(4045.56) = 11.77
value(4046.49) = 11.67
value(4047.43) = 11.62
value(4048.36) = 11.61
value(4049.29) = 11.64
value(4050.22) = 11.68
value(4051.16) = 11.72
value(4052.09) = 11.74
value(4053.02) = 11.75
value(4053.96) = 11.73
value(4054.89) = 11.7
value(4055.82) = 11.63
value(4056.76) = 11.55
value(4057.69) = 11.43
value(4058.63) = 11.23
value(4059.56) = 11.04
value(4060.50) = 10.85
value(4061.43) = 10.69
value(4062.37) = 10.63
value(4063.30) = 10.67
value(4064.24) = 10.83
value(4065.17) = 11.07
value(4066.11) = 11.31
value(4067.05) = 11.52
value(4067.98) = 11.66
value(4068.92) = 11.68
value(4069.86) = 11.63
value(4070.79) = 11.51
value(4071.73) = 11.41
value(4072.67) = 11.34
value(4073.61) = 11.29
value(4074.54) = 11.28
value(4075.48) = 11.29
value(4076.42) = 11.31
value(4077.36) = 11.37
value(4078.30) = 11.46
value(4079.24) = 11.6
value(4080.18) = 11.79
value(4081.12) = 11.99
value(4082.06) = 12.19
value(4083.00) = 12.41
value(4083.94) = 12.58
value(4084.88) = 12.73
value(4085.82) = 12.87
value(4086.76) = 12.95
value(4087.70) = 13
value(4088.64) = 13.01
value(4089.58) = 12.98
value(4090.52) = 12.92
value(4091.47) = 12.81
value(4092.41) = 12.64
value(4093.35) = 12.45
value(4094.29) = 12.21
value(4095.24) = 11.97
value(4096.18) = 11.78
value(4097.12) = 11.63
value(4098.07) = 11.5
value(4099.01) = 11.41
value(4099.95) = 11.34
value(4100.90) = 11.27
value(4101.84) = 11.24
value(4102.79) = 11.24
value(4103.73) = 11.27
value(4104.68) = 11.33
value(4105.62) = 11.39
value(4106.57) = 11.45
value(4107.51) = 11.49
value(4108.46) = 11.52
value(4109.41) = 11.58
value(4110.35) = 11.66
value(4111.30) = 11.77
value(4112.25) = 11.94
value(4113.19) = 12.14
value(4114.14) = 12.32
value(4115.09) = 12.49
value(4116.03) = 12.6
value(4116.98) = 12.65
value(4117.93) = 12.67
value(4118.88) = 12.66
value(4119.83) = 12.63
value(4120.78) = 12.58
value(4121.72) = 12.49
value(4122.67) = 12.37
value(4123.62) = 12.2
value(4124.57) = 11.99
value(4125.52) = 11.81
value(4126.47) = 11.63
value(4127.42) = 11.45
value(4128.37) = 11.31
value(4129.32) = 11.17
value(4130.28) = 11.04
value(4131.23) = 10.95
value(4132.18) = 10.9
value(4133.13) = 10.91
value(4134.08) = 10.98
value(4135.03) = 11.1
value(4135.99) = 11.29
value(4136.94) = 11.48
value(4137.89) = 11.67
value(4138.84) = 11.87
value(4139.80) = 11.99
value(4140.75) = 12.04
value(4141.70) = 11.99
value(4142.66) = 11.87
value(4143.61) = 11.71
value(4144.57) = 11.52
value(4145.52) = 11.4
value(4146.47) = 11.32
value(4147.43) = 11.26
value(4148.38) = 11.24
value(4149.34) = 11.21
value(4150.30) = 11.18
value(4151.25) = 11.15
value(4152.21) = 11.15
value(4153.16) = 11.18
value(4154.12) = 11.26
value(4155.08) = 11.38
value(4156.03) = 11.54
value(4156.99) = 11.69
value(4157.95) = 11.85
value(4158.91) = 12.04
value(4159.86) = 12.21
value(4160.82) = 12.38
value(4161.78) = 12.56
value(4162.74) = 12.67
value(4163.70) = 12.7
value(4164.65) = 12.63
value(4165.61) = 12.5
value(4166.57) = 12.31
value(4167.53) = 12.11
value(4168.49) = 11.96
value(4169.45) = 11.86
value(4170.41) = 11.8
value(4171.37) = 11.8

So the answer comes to -2.2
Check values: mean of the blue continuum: 11.5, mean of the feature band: 12.1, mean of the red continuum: 11.5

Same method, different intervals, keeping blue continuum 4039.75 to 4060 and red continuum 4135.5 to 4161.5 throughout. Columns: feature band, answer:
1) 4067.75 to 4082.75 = 0.2 angstrom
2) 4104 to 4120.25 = -0.5 angstrom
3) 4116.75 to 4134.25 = -0.3 angstrom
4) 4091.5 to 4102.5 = -0.1 angstrom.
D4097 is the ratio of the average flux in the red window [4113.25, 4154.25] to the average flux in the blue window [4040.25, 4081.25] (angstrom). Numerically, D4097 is 1.02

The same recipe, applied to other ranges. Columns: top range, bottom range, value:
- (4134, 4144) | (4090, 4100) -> 0.96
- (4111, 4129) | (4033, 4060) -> 1.04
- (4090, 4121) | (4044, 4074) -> 1.05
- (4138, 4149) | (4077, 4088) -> 0.95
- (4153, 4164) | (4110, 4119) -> 0.97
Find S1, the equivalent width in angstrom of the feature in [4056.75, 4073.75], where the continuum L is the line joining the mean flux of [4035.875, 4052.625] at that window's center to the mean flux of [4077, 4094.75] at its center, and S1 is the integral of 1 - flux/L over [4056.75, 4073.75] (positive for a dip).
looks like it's 1.4 angstrom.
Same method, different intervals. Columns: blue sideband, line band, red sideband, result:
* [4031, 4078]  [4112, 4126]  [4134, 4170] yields -0.83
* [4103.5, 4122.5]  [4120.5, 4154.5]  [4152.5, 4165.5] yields 1.47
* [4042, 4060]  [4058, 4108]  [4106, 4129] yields 0.64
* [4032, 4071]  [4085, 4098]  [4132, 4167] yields -1.00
